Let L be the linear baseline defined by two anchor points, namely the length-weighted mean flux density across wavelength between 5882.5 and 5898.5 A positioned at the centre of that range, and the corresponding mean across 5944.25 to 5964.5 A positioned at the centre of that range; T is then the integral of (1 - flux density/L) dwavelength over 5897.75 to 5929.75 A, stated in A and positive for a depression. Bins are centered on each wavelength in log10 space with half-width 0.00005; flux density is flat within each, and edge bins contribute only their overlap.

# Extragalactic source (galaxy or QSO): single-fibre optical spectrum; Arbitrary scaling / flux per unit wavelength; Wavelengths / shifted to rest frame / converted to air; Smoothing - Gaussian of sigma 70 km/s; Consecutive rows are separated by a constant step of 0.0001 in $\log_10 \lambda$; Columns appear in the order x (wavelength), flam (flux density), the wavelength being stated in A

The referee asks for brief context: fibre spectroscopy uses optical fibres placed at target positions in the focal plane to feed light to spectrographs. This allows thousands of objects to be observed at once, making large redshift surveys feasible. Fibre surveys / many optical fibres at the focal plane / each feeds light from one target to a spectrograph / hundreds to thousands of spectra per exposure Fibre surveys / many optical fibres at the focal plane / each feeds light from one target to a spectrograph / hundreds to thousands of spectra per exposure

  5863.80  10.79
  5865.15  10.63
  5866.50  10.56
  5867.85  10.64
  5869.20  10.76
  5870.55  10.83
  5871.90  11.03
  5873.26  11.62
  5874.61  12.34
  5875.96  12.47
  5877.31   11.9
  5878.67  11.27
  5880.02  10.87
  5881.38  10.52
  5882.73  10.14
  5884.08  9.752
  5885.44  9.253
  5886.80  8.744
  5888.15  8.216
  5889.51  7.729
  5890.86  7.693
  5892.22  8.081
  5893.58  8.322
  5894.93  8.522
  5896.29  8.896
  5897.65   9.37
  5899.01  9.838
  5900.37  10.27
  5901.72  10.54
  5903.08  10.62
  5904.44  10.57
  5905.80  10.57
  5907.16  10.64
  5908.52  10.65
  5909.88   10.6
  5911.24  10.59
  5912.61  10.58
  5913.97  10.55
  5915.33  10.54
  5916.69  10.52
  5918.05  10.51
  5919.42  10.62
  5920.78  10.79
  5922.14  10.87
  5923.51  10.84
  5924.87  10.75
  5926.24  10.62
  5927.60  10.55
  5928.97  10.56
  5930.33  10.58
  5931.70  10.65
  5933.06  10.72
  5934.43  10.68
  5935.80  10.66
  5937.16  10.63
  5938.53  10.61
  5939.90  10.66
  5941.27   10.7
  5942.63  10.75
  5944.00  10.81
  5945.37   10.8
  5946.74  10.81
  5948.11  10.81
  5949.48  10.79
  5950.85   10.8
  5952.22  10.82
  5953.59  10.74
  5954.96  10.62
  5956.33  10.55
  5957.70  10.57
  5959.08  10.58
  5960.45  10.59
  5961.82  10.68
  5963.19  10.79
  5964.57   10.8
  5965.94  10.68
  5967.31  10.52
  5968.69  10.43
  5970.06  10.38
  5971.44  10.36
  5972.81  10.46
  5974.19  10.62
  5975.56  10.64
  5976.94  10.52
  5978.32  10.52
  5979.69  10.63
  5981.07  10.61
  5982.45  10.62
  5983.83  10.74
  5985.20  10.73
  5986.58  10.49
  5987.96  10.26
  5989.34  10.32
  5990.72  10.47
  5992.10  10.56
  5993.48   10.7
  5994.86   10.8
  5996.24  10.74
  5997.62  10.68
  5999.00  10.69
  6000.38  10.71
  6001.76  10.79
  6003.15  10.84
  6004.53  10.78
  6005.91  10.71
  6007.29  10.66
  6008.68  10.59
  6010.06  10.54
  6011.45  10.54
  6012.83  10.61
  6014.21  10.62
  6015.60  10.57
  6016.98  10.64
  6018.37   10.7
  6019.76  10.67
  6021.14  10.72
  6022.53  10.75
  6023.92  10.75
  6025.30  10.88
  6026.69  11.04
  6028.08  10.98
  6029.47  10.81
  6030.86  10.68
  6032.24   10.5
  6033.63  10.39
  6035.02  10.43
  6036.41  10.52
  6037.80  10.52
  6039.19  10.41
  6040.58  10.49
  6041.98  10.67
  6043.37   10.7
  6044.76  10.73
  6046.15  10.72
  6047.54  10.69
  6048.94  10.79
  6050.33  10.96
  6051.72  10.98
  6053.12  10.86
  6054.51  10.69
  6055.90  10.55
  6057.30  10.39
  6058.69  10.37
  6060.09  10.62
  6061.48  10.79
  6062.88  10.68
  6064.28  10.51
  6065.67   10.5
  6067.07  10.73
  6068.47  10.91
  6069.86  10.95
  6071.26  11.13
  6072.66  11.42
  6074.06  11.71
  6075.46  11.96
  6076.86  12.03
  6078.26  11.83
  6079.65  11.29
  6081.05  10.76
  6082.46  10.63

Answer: -3.8 A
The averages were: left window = 8.7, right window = 10.7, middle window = 10.6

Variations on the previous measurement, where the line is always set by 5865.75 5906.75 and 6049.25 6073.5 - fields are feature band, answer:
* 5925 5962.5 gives -1.38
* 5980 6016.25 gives -0.38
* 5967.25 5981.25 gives -0.12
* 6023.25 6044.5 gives 0.02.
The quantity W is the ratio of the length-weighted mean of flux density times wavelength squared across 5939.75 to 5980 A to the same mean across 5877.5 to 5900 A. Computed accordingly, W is 1.2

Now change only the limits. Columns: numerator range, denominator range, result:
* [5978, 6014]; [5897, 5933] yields 1.04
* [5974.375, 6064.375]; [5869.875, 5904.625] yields 1.12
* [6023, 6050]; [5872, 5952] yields 1.07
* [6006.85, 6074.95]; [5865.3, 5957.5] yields 1.08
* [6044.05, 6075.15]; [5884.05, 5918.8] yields 1.18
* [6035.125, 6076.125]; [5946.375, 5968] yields 1.04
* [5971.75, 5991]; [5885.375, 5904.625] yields 1.20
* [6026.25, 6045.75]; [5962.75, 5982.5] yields 1.03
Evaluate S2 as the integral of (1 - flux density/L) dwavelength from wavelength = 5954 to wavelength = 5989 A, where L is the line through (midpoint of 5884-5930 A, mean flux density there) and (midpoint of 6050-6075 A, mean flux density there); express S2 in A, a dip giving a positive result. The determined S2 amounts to -0.9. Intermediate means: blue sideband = 9.94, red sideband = 10.8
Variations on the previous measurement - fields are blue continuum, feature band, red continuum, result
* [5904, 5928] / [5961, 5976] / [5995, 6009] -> 0.16 A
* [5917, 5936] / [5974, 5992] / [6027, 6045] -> 0.14 A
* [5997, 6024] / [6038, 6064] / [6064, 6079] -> 0.95 A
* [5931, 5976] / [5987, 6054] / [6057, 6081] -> 1.35 A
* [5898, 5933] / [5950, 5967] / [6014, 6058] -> -0.12 A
